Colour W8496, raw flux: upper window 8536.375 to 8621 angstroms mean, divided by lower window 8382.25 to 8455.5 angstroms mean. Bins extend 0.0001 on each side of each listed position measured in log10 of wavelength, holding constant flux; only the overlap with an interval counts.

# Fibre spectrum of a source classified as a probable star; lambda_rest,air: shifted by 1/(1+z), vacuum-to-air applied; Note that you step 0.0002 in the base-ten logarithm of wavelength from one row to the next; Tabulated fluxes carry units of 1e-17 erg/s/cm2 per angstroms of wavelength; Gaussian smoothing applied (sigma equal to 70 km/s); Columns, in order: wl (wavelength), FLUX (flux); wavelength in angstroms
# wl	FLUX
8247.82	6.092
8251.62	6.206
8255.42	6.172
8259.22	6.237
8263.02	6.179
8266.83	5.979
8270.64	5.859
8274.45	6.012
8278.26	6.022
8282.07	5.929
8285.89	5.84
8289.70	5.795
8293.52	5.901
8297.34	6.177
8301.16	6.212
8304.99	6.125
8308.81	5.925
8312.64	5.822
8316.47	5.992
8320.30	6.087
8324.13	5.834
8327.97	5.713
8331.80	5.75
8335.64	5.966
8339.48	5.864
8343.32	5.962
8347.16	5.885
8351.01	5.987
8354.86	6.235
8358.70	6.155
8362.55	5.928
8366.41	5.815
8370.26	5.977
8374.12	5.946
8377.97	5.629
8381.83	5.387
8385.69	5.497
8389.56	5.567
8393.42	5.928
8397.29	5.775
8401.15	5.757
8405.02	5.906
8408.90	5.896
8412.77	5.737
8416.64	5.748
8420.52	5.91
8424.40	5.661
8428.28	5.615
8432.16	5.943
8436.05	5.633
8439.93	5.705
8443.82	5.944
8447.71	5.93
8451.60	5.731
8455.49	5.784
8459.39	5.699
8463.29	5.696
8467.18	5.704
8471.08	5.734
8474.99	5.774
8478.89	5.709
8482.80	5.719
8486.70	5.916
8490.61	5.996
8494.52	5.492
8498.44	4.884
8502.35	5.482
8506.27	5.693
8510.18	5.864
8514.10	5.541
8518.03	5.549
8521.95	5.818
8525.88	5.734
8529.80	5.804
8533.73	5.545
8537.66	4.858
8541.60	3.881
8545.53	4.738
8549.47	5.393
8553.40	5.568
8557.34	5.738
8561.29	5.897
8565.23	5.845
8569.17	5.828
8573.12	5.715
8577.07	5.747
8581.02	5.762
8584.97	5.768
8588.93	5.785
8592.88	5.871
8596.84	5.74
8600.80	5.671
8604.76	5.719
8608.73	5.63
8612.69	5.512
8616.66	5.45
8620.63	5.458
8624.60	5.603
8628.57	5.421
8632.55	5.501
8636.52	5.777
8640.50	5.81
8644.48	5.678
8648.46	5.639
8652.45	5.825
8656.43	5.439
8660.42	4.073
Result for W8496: 0.96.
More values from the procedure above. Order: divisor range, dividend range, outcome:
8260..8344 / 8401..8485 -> 0.97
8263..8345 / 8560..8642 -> 0.96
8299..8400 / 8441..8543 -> 0.95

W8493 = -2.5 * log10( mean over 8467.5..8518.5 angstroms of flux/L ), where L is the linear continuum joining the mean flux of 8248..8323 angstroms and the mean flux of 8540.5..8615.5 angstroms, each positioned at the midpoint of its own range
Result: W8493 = 0.01 mag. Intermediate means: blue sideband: 6.02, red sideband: 5.59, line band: 5.65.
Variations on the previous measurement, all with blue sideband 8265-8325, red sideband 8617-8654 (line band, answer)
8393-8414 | 0.01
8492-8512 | 0.05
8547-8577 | 0.00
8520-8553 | 0.10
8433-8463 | 0.01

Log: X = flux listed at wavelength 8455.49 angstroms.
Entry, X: 5.784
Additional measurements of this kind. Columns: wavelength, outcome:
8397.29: 5.775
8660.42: 4.073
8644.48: 5.678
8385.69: 5.497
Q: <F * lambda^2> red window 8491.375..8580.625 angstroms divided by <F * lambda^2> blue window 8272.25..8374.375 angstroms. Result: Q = 0.97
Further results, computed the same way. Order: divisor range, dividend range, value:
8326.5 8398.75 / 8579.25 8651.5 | 1.03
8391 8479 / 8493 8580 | 0.97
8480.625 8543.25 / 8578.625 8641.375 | 1.05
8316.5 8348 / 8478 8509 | 0.99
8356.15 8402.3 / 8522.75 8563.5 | 0.96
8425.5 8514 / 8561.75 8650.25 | 1.03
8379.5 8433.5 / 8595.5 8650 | 1.03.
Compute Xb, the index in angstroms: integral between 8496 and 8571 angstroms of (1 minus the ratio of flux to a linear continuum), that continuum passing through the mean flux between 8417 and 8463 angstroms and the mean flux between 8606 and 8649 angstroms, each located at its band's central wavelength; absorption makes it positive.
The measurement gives 2.98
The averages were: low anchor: 5.77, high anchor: 5.59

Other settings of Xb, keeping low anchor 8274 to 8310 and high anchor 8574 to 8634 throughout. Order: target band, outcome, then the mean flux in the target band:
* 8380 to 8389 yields 0.7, 5.46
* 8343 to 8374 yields -0.4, 5.99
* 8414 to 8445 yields 0.4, 5.77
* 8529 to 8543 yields 1.8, 5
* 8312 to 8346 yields 0.4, 5.89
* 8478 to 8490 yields -0.1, 5.81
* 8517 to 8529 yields 0.0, 5.73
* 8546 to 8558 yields 0.5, 5.45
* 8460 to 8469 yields 0.2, 5.7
